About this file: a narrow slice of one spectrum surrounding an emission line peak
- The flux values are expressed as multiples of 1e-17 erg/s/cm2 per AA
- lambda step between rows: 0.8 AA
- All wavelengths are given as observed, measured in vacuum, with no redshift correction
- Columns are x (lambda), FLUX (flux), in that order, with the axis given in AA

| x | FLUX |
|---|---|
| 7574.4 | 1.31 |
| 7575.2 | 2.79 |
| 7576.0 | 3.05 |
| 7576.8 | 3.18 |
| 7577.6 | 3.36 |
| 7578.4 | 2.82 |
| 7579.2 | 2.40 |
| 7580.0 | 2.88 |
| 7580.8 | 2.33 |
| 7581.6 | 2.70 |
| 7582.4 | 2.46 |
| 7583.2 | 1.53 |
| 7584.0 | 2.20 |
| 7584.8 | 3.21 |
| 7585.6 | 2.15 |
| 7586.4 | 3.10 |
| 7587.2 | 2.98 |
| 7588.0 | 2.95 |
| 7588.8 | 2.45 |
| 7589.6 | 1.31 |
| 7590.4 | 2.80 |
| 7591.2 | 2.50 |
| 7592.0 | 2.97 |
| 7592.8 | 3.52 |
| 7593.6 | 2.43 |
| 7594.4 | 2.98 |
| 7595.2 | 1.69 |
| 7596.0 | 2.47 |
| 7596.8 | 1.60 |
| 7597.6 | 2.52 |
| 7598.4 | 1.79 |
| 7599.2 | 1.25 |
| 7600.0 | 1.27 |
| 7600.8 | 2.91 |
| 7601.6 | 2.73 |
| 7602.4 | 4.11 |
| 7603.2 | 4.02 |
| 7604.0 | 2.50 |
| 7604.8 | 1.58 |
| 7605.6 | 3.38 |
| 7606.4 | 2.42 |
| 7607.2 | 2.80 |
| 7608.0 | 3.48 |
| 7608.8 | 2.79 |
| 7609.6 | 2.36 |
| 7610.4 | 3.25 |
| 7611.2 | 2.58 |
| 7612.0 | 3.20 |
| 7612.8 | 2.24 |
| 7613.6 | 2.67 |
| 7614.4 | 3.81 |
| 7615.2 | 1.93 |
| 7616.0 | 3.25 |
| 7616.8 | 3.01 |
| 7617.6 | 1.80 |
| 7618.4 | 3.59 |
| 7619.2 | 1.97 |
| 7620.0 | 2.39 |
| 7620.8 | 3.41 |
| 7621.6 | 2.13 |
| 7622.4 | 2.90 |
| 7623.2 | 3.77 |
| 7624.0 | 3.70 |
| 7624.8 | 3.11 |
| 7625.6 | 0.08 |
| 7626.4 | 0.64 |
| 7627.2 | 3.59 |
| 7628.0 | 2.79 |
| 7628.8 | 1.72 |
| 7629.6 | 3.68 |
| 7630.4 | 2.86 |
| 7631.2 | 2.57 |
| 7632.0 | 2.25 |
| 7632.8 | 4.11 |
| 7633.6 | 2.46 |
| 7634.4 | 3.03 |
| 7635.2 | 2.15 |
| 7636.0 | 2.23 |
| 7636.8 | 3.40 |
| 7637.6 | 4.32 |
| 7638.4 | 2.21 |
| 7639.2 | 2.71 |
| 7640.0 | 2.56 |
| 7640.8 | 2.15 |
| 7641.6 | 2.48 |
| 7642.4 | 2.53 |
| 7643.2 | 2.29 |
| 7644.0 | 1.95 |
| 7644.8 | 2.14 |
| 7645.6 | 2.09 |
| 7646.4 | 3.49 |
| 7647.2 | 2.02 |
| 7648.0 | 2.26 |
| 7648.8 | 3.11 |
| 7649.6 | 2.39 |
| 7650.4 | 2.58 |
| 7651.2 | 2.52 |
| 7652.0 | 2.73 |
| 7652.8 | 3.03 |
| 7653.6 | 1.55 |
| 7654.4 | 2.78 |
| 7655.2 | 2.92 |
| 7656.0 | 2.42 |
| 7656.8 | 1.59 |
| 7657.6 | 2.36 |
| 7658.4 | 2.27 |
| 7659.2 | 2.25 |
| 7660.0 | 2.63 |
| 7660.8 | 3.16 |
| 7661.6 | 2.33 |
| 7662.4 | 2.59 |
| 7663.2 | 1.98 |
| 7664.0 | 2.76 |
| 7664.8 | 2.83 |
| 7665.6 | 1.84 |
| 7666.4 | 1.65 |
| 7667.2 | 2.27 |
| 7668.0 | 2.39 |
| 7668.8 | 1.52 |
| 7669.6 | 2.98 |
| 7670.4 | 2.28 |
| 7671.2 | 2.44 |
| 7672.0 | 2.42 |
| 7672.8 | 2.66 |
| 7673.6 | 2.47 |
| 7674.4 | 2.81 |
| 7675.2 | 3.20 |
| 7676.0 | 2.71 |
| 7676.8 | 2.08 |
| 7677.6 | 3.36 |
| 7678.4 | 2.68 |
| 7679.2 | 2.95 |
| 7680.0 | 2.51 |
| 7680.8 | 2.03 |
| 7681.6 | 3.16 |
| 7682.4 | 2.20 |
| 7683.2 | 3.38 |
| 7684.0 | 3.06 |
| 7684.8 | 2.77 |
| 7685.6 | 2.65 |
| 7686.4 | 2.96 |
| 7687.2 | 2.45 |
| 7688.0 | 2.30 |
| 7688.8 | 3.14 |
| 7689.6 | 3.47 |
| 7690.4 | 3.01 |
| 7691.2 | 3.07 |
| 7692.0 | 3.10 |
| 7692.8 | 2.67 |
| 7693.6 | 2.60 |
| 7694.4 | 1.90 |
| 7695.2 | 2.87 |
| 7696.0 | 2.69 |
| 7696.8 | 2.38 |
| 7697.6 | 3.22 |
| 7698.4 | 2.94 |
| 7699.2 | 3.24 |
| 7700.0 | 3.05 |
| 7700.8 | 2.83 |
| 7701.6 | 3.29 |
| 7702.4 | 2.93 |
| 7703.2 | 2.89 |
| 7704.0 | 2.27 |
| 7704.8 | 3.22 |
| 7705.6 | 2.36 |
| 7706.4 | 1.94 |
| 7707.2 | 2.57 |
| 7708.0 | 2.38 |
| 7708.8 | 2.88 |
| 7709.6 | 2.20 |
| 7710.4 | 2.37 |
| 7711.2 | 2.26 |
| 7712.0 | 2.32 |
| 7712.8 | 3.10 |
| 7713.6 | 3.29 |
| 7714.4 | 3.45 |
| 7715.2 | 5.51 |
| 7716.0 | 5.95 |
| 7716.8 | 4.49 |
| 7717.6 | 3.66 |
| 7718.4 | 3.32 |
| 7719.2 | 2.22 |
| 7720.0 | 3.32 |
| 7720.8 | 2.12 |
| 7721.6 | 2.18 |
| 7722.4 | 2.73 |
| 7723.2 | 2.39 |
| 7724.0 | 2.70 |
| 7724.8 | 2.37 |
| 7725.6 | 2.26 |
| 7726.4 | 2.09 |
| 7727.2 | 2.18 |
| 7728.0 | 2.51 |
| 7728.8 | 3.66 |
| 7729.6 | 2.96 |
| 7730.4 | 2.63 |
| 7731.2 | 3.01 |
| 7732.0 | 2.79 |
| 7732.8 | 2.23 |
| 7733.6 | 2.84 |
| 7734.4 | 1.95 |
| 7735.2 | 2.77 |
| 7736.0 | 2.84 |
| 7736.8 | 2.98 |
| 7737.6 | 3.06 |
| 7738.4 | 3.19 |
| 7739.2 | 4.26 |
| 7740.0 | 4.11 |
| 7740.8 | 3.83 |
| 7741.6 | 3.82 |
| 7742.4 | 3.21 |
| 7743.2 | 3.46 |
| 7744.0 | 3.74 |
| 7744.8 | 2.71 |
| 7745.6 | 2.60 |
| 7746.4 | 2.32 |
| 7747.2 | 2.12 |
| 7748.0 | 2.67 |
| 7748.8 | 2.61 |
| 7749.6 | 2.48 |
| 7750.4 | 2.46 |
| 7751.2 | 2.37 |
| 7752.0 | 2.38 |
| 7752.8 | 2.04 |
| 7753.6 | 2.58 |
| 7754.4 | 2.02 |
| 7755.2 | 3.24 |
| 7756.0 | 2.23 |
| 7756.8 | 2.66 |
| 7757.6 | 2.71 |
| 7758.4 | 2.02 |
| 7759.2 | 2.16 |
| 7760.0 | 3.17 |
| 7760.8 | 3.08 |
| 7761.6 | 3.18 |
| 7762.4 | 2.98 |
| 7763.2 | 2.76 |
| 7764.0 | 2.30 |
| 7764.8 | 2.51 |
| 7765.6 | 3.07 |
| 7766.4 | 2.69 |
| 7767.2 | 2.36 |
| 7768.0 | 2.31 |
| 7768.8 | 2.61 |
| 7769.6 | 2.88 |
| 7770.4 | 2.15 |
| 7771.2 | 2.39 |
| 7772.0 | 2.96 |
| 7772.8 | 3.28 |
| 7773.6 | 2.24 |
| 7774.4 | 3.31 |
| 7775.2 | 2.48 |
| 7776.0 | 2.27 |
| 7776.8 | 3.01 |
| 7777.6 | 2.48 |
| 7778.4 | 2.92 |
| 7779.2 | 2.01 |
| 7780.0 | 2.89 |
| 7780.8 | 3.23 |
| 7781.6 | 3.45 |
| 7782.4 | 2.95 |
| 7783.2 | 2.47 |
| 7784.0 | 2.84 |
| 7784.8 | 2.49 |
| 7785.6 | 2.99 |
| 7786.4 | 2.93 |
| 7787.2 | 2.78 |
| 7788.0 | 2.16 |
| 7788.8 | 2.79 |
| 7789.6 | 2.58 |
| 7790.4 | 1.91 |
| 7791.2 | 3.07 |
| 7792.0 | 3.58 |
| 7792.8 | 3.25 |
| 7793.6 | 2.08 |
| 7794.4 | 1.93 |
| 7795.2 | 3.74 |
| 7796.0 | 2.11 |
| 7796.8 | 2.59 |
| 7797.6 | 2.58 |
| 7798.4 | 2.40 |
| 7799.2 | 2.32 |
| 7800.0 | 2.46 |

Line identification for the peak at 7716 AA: H-alpha 6563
